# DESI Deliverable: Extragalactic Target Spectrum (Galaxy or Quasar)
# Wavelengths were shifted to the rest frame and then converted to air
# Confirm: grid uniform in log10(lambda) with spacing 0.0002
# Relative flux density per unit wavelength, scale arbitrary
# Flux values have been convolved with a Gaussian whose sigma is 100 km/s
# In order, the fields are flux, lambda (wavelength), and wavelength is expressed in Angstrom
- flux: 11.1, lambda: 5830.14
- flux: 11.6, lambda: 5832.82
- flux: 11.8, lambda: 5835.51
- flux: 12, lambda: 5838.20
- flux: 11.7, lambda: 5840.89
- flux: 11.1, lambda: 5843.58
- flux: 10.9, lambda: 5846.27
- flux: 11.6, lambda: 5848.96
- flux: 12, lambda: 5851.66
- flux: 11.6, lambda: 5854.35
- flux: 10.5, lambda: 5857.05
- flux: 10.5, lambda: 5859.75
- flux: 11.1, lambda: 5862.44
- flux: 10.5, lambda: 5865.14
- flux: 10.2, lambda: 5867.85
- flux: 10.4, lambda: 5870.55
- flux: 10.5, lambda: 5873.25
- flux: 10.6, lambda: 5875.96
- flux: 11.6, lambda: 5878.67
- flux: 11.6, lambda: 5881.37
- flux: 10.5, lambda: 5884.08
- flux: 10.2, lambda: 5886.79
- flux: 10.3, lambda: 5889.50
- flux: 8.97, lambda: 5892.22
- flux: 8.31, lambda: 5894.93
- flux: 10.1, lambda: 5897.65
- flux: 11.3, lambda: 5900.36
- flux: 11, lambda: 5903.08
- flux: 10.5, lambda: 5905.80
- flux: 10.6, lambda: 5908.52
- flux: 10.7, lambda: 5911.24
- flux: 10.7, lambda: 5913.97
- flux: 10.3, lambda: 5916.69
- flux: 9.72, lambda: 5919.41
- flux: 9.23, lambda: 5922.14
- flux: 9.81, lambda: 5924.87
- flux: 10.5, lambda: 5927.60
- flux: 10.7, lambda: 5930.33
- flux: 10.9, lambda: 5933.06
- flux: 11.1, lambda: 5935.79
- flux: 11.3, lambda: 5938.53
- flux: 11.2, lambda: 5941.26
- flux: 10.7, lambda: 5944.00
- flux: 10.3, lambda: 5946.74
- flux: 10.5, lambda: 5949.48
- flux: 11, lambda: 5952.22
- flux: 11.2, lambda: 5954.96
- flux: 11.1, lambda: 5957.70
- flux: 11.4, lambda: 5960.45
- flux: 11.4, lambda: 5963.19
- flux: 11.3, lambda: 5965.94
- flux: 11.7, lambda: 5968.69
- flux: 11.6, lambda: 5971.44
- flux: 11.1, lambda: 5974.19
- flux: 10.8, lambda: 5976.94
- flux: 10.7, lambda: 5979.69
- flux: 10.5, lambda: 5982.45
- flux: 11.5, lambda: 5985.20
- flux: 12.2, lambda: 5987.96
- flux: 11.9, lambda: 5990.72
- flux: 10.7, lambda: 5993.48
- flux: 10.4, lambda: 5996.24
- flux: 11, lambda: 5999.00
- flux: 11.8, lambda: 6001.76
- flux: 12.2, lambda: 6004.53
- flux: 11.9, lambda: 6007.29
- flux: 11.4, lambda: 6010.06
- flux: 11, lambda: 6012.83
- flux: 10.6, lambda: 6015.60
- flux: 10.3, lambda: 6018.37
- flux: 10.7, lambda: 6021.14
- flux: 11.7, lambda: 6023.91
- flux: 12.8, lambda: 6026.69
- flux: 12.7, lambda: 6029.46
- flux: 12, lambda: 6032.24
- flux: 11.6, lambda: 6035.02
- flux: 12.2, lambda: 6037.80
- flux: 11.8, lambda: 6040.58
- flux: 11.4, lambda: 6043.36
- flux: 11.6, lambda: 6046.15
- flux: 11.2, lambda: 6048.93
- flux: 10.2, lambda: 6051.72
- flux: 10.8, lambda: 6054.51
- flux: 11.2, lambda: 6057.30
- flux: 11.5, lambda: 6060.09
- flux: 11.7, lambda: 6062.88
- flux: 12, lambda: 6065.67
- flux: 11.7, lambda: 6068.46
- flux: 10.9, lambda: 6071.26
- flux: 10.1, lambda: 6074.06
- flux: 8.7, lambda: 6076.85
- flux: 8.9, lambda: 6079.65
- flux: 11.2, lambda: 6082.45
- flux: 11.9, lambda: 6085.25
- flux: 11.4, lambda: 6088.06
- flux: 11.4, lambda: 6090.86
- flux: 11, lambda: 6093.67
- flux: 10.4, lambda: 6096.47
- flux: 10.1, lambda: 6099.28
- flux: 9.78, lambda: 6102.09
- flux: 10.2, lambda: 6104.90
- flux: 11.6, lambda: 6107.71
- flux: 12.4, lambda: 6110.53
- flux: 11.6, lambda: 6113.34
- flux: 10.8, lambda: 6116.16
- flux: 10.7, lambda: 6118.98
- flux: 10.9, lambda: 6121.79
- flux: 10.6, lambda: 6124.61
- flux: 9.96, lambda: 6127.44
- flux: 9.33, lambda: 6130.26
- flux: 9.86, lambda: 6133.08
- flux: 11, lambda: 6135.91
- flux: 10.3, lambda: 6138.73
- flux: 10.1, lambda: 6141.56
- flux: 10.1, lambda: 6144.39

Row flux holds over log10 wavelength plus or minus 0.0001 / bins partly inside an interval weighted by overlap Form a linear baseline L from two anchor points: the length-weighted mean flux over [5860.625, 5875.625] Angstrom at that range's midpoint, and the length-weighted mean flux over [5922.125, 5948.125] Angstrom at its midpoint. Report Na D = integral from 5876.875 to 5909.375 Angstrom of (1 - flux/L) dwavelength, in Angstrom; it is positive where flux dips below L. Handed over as 0.5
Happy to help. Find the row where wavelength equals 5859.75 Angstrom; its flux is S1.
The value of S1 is 10.5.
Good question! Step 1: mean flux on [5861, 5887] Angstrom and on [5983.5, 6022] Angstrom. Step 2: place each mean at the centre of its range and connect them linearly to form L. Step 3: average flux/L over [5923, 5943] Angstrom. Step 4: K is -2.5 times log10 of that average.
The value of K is 0.02 mag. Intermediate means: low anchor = 10.7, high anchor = 11.3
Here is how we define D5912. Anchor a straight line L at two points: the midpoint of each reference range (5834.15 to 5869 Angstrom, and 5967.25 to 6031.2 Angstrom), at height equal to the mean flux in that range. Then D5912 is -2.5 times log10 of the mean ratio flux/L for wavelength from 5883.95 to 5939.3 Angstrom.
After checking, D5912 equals 0.10 mag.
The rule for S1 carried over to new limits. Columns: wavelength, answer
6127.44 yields 9.96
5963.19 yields 11.4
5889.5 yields 10.3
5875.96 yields 10.6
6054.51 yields 10.8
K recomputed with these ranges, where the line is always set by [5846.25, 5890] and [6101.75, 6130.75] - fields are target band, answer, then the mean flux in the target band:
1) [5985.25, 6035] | -0.06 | 11.5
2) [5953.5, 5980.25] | -0.04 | 11.2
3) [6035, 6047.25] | -0.09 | 11.7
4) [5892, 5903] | 0.10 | 9.9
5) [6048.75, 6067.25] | -0.04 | 11.2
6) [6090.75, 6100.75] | 0.02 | 10.6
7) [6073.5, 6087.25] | 0.06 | 10.2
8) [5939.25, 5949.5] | 0.01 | 10.7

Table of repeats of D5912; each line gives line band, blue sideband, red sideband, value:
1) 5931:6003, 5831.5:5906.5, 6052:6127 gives -0.03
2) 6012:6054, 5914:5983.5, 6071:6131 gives -0.07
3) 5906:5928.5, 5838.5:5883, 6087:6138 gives 0.08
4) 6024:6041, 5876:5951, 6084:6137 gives -0.14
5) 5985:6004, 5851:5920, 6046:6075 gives -0.04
